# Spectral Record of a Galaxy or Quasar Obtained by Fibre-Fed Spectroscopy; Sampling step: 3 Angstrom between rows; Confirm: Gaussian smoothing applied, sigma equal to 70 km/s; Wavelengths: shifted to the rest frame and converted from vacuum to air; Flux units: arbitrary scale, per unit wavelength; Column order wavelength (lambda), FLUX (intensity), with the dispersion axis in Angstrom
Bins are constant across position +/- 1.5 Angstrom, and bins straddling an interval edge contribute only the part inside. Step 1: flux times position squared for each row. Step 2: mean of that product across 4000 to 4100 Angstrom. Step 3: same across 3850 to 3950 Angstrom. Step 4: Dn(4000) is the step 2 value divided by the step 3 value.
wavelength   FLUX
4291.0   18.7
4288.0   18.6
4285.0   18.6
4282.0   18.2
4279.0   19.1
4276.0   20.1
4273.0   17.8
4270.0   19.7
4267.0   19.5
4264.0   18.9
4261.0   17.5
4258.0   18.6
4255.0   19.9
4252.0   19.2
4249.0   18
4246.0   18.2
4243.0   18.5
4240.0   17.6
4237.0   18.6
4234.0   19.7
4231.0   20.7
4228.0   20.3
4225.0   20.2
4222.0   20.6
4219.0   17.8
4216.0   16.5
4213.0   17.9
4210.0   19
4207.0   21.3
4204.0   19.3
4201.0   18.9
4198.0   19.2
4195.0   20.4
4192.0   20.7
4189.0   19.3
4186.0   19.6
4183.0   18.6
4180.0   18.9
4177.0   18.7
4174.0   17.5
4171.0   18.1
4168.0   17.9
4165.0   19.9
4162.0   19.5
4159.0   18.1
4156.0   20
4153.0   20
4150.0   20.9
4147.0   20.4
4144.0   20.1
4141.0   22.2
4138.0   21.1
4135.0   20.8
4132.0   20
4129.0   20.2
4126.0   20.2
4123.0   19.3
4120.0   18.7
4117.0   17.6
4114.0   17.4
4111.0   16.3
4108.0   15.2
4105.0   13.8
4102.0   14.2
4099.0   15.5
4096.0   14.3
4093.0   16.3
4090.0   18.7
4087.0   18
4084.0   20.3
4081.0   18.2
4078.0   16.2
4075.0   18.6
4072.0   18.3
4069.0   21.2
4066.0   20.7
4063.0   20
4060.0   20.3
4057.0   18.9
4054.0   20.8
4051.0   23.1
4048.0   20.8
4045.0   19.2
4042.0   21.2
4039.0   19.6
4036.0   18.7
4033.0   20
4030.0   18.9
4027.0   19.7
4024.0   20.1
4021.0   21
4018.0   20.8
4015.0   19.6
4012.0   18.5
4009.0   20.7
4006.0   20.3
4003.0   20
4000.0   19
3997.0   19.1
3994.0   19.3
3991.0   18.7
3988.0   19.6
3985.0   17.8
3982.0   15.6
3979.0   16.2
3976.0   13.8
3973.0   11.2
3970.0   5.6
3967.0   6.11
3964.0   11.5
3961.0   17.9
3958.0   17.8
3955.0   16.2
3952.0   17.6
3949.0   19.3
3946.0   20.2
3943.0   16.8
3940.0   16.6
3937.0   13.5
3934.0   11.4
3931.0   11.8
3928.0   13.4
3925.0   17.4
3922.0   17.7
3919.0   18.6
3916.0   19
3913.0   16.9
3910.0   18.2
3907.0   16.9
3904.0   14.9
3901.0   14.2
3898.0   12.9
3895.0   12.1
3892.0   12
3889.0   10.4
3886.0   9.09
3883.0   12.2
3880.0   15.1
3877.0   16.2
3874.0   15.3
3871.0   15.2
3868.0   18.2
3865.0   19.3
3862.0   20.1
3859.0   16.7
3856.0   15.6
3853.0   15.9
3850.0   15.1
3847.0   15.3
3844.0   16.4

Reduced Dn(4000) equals 1.34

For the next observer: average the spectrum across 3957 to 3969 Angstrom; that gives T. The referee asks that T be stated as 12.8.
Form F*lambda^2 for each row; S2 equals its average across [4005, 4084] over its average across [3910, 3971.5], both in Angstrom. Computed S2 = 1.4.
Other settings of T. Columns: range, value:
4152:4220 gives 19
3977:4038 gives 19.1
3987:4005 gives 19.3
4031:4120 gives 18.4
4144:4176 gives 19.3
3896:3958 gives 16.2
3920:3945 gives 15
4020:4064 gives 20.1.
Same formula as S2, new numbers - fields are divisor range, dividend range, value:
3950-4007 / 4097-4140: 1.20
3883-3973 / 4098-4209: 1.45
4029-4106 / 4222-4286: 1.11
